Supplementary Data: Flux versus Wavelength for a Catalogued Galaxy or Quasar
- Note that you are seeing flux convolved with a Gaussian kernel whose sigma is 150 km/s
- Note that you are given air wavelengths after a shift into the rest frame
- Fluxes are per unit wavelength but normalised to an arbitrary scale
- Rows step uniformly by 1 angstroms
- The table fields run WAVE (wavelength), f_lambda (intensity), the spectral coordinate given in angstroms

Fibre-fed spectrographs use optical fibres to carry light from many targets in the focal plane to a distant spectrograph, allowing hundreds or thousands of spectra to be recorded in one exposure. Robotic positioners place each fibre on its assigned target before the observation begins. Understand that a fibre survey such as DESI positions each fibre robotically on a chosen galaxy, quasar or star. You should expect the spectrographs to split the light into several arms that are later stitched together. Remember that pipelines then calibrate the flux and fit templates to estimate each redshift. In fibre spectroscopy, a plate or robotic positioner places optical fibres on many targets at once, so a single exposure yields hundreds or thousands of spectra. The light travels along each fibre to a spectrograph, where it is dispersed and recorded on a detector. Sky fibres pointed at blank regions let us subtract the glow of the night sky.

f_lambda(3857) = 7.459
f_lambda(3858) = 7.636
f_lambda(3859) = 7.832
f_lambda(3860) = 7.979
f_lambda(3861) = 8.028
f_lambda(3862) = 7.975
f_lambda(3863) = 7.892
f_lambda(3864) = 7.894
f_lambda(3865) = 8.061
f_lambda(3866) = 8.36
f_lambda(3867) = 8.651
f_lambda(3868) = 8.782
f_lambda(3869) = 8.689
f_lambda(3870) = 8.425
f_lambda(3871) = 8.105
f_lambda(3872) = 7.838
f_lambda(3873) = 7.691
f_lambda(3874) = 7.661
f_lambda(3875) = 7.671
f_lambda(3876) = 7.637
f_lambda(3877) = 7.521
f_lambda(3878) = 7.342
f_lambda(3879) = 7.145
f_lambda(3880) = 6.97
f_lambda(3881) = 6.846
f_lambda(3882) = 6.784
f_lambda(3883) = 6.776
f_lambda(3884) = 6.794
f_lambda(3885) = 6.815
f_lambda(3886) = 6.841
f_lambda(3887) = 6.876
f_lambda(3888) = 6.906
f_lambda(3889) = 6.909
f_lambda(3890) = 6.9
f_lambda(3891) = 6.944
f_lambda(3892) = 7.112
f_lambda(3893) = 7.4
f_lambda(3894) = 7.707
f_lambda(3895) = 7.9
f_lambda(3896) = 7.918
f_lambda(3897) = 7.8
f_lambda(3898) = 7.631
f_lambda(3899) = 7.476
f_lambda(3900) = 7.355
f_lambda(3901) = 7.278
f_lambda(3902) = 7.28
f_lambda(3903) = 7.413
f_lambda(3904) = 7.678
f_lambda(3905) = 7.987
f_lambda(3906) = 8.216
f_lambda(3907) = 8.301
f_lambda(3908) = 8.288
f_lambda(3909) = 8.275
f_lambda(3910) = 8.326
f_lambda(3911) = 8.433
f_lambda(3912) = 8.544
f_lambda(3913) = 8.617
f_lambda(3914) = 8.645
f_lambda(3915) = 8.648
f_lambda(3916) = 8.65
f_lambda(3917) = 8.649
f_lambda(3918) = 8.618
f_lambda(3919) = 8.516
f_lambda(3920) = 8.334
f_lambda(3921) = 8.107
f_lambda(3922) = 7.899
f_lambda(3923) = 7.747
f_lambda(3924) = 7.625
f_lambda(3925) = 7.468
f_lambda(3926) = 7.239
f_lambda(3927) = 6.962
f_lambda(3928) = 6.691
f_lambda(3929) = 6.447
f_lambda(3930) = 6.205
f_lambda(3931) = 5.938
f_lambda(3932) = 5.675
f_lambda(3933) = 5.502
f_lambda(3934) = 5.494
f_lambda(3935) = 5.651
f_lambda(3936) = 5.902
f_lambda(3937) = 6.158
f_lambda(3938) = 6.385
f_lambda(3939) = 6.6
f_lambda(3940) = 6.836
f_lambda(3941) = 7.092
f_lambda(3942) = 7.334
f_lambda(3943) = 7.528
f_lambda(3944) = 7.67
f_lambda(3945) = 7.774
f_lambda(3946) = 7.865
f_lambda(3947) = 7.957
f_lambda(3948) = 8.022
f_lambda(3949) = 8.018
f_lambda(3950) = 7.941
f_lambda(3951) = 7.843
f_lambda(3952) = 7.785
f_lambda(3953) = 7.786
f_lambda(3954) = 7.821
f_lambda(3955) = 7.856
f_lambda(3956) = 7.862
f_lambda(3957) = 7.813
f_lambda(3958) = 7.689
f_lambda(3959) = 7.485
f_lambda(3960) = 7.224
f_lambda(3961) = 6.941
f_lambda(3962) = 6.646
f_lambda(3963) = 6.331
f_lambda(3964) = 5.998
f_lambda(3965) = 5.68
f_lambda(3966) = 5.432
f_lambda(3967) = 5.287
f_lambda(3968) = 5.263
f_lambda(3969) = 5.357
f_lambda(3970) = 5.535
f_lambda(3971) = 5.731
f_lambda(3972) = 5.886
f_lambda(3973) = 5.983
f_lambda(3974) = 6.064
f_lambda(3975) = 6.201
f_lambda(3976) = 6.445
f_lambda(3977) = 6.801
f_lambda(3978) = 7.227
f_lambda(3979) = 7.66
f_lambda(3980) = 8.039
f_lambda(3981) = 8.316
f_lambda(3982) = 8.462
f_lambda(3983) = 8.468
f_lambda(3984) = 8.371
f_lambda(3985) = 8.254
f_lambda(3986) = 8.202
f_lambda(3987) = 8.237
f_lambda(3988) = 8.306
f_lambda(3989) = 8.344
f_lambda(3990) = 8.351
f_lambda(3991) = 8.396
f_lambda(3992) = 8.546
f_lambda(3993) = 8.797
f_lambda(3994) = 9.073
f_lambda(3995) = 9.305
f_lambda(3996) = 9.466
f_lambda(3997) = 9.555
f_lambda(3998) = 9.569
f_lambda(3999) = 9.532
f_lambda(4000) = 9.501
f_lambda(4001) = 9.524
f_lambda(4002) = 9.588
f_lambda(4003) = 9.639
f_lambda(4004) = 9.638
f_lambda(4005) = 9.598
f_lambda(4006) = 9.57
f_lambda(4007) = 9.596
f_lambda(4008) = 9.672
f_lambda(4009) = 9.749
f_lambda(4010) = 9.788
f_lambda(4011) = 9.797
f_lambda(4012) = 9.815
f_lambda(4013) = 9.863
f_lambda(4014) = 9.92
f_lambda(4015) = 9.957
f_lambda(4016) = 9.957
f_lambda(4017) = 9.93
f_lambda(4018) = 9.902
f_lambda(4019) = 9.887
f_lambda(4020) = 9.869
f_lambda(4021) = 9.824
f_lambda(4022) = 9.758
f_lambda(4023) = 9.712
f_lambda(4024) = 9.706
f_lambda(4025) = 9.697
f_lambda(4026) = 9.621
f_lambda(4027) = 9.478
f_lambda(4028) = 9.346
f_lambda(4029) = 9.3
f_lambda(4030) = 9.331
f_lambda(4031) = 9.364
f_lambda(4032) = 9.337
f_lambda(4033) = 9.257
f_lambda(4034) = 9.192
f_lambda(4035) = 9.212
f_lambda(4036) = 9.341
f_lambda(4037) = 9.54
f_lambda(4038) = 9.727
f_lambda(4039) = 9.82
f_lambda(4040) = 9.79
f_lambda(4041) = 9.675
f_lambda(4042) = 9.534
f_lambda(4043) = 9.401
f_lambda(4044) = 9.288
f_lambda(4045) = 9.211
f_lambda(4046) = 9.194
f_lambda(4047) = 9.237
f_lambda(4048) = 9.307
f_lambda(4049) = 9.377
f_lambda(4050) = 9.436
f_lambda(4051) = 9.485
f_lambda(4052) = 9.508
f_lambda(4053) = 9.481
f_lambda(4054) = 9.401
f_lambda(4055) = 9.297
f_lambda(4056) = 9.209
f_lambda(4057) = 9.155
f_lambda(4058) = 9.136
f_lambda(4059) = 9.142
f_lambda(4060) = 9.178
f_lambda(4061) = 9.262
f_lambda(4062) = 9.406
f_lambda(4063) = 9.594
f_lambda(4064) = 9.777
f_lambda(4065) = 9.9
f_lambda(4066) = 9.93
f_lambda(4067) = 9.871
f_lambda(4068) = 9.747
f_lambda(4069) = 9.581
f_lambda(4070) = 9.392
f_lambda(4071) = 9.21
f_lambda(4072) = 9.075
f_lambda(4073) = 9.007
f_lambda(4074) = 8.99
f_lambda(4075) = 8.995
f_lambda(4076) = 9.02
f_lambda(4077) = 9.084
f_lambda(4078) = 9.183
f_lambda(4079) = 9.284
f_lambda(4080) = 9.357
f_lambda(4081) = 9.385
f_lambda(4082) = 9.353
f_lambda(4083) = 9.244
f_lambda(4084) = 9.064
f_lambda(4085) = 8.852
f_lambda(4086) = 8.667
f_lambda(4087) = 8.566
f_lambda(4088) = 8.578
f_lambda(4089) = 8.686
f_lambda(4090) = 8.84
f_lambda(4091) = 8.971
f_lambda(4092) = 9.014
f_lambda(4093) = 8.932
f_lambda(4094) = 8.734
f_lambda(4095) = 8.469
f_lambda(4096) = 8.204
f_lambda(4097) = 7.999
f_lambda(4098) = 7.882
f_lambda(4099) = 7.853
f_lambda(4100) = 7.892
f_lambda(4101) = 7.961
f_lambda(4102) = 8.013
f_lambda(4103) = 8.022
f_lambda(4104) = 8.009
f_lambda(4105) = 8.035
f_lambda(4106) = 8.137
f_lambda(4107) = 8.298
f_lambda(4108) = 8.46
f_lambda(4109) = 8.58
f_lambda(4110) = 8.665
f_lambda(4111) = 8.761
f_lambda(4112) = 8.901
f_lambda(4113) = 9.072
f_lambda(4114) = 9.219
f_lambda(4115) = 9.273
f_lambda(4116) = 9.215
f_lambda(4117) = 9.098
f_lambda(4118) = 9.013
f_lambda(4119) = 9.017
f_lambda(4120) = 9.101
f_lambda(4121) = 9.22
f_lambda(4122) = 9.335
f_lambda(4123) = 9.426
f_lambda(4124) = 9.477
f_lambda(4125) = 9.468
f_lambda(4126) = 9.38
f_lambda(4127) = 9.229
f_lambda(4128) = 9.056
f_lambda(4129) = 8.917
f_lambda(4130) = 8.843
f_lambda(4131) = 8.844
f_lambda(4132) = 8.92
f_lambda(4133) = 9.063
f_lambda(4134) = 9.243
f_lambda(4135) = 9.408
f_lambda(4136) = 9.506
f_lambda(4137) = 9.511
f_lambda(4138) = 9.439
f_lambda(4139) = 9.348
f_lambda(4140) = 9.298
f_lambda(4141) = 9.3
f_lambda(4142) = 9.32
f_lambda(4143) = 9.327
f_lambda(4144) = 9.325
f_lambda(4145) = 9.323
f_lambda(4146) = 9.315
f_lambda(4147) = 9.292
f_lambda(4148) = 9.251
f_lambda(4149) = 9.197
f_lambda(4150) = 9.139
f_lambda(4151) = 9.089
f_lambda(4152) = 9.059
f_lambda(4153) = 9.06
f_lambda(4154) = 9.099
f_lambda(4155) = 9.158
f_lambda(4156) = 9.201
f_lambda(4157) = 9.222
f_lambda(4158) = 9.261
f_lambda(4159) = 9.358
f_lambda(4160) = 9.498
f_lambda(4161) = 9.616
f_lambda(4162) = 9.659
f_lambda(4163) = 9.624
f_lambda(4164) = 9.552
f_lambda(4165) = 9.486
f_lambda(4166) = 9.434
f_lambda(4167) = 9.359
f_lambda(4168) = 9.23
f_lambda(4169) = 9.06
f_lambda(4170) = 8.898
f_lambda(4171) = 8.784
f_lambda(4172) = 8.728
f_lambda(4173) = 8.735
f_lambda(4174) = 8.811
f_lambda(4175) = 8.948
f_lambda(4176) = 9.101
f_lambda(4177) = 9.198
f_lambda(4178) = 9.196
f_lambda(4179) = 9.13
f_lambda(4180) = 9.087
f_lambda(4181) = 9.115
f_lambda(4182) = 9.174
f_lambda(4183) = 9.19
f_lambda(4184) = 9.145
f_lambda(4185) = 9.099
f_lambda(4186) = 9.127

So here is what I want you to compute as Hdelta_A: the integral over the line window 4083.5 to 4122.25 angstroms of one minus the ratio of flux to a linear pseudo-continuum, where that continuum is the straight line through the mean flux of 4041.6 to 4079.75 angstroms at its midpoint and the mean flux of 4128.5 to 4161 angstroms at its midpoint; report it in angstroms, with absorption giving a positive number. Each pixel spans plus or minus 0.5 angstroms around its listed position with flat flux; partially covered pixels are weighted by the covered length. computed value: 2.8 angstroms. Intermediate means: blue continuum 9.35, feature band 8.63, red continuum 9.23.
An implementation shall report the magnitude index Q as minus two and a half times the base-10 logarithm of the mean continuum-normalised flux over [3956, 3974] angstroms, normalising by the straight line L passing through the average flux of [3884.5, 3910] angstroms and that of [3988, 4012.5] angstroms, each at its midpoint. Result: 0.35 mag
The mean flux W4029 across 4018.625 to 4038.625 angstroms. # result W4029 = 9.52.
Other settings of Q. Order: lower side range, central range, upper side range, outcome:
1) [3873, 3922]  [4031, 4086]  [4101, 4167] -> -0.09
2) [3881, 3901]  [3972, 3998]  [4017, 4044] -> 0.10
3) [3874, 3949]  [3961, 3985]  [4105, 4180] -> 0.19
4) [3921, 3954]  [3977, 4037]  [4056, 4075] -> -0.11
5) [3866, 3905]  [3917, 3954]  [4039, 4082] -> 0.12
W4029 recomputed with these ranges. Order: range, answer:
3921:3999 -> 7.28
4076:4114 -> 8.63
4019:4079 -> 9.42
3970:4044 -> 8.96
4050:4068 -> 9.46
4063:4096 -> 9.14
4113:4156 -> 9.22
